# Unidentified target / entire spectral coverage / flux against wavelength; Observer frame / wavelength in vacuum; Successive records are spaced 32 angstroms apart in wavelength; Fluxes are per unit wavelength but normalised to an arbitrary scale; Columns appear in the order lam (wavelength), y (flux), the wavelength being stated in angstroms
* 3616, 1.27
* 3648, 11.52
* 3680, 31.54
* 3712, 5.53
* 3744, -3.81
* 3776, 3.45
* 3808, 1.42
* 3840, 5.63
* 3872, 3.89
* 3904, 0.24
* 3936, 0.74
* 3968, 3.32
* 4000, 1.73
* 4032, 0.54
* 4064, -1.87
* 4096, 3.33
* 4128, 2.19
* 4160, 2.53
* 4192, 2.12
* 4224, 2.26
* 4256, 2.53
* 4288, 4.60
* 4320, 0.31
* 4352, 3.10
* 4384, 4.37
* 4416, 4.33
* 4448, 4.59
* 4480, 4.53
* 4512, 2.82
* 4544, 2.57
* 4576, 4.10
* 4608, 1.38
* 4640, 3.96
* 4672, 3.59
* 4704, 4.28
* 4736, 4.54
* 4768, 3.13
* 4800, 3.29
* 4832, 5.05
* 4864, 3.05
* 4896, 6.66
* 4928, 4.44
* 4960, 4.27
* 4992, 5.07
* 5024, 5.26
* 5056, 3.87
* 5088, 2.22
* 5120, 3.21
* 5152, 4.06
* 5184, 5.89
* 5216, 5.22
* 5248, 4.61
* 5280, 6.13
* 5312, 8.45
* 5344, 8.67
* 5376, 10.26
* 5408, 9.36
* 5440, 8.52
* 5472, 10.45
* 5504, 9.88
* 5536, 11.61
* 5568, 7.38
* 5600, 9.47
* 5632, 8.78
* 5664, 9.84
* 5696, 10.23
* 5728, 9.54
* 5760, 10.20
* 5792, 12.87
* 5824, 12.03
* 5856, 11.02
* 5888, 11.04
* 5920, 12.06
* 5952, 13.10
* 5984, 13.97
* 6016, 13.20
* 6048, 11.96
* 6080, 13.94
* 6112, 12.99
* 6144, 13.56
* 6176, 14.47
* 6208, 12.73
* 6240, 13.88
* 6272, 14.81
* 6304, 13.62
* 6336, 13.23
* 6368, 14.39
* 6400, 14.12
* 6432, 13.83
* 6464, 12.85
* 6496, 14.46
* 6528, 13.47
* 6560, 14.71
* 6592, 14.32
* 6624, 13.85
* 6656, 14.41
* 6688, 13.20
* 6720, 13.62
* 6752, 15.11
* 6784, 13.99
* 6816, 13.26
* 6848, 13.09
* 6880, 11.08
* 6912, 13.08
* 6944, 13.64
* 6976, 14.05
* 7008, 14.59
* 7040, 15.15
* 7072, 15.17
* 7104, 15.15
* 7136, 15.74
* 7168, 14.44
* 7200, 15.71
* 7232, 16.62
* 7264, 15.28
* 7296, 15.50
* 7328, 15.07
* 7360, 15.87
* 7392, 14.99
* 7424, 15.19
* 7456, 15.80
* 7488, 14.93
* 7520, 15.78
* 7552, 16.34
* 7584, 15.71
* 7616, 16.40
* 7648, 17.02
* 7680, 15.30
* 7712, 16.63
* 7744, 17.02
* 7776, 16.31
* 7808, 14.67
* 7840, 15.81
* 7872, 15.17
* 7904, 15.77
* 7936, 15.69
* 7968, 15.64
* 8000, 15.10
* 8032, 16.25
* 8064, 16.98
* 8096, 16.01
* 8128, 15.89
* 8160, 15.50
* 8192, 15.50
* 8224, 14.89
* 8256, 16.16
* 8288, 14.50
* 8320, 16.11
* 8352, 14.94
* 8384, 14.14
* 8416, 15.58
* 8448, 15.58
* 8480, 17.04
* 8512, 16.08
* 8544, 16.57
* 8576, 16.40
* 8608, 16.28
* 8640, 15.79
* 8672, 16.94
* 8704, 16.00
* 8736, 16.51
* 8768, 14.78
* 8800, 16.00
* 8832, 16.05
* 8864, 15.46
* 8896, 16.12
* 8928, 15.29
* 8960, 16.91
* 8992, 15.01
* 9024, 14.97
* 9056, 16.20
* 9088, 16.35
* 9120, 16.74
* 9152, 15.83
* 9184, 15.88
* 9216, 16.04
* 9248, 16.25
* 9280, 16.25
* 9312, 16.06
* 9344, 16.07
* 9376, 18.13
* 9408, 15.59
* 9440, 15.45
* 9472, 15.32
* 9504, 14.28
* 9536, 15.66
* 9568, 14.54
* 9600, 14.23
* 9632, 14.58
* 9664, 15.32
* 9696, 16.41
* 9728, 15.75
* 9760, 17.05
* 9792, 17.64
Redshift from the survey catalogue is 0.33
